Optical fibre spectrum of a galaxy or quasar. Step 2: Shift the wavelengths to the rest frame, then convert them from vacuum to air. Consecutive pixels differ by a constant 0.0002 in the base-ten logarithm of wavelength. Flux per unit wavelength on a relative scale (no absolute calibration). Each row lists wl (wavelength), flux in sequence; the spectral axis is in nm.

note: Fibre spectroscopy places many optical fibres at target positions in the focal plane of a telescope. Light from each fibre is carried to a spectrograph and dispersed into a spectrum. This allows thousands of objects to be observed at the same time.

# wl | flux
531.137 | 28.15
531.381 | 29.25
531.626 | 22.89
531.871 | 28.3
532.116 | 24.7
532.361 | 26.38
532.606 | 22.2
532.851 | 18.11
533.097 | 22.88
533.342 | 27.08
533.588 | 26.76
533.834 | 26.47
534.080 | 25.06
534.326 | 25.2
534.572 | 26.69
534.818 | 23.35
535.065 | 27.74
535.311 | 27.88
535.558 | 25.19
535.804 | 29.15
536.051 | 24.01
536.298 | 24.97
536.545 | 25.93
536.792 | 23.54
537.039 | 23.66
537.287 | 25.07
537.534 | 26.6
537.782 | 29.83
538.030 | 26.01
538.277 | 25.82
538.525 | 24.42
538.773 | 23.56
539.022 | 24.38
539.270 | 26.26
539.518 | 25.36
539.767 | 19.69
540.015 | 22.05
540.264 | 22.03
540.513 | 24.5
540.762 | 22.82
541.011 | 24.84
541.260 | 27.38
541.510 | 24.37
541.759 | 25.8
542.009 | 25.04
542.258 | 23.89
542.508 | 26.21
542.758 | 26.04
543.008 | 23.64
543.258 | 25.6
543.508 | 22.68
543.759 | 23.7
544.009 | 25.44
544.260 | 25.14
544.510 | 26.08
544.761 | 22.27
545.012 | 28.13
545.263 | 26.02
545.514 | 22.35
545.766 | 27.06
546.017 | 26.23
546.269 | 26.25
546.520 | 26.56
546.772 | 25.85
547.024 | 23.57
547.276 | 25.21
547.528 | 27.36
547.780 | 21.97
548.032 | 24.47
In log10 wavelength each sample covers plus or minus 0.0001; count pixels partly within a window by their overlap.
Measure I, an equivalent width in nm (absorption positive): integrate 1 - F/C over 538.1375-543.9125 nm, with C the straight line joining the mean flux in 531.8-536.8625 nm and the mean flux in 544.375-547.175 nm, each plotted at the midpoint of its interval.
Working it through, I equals 0.238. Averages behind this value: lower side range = 25.3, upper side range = 25.5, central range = 24.4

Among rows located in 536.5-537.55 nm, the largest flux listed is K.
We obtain 26.6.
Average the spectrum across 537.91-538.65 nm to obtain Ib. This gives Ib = 25.4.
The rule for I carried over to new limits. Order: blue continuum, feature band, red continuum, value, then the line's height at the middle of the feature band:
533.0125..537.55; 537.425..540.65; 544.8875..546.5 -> 0.14 nm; 25.8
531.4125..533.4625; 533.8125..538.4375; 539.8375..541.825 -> -0.32 nm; 24.2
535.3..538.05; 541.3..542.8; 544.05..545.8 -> 0.01 nm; 25.4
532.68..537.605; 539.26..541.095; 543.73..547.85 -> 0.15 nm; 25.3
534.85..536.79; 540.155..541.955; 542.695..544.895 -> 0.03 nm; 25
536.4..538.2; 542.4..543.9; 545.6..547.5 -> 0.07 nm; 25.8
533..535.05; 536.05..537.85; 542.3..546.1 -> 0.00 nm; 25.4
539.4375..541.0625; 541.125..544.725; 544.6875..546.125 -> -0.12 nm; 24.2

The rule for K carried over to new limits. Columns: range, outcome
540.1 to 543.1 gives 27.38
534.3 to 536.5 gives 29.15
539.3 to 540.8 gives 25.36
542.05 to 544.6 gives 26.21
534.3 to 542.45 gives 29.83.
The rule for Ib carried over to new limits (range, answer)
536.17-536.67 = 25.4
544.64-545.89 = 25.2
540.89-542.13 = 25.5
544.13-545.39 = 25.5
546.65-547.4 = 24.9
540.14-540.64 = 23.3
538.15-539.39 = 24.9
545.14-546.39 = 25.6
